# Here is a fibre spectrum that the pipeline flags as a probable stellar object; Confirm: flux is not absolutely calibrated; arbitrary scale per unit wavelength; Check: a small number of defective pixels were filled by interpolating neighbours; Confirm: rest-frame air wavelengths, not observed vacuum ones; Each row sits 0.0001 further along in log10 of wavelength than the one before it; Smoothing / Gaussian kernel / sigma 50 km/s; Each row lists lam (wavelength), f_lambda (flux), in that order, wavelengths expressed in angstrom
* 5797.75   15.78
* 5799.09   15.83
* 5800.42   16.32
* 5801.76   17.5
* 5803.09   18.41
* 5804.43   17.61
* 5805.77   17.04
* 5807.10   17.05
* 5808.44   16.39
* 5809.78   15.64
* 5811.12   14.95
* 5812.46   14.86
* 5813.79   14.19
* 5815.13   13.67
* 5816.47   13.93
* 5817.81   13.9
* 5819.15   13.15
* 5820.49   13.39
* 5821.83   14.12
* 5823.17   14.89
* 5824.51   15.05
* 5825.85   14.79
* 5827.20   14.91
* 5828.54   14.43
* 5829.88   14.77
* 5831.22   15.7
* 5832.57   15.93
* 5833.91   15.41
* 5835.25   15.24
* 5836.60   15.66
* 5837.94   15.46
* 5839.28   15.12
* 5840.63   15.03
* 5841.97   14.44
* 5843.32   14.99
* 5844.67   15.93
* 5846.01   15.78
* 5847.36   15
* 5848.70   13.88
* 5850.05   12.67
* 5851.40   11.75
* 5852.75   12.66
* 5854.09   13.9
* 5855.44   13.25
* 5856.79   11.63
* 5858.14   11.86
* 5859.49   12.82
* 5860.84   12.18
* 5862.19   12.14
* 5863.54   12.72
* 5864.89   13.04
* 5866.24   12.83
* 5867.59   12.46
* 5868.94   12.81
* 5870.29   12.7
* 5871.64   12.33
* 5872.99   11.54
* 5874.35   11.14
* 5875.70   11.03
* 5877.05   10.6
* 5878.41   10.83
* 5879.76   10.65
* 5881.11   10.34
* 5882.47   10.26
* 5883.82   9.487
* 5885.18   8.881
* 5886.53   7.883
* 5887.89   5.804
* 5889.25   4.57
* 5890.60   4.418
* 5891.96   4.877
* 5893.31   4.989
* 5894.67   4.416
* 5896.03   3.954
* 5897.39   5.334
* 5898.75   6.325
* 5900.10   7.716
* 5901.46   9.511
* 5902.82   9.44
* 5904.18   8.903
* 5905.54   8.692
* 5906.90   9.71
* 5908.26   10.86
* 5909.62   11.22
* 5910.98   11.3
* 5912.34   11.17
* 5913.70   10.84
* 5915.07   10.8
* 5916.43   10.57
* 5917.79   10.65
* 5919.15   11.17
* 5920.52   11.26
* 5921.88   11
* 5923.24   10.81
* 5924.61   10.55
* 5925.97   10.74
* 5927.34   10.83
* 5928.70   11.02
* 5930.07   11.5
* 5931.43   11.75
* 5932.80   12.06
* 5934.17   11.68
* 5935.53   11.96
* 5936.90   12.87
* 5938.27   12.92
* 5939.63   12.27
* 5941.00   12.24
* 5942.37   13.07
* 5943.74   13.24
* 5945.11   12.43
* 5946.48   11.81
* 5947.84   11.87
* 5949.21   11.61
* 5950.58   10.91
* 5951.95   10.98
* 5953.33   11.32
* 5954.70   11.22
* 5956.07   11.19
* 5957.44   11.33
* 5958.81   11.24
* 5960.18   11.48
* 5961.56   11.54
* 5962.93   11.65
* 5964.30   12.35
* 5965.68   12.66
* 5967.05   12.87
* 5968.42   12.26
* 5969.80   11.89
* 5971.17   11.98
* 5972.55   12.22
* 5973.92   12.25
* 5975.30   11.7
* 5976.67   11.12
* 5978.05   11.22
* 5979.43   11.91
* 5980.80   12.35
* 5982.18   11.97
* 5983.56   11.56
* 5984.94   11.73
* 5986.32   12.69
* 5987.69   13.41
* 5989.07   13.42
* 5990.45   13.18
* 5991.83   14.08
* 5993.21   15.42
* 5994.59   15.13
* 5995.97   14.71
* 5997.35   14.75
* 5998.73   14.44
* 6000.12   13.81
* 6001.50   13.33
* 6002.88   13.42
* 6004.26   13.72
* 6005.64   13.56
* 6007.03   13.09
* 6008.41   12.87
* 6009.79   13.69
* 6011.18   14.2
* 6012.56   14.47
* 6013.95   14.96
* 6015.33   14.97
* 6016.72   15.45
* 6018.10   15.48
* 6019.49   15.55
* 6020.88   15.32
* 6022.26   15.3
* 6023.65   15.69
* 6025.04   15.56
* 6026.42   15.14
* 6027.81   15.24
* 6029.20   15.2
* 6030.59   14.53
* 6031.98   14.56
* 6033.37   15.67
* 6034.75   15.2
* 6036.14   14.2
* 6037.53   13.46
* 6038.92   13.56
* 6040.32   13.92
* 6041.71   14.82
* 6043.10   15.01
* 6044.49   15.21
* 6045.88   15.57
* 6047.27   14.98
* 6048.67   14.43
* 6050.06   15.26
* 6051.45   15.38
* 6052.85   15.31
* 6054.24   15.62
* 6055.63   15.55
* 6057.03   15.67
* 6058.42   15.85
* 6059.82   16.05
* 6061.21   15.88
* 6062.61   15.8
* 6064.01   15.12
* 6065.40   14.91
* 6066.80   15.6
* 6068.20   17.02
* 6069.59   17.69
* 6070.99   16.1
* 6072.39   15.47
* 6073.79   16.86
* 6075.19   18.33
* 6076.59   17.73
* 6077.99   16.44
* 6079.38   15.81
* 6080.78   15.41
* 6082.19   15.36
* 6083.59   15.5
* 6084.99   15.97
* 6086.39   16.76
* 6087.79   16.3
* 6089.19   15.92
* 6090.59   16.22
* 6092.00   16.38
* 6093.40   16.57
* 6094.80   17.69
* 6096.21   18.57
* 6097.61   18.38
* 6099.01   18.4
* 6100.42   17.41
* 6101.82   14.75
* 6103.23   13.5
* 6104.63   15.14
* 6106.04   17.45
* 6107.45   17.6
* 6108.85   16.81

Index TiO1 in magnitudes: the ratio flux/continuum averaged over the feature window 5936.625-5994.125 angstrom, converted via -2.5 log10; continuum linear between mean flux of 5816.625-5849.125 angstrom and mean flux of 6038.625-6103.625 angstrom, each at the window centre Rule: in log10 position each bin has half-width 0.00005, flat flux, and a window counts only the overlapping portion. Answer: 0.261 mag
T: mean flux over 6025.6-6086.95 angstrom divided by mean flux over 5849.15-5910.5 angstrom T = 1.56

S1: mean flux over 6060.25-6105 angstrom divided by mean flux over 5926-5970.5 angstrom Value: 1.38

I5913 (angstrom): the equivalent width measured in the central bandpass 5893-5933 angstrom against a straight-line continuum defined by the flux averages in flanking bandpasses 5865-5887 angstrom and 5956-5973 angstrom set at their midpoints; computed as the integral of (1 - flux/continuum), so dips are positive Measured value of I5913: 6.3 angstrom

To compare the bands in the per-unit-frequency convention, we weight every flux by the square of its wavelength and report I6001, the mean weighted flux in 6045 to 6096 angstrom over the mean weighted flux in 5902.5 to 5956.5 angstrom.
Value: 1.5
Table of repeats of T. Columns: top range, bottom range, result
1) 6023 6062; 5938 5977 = 1.27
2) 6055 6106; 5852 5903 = 1.66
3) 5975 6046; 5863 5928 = 1.45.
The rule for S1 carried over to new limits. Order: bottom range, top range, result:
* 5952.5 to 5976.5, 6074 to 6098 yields 1.41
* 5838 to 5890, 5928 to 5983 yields 0.99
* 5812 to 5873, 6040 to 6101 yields 1.16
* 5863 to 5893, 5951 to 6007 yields 1.26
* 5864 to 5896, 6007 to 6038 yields 1.58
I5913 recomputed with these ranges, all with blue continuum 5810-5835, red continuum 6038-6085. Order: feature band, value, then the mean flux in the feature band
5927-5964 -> 8.19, 11.8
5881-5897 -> 9.01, 6.5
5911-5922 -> 2.98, 10.9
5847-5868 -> 2.82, 12.8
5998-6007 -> 1.01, 13.7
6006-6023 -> 0.95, 14.6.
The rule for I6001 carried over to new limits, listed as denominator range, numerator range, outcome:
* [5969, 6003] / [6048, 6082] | 1.27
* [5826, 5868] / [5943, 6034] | 0.99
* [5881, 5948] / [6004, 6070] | 1.59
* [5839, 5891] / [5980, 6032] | 1.25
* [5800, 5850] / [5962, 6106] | 1.04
